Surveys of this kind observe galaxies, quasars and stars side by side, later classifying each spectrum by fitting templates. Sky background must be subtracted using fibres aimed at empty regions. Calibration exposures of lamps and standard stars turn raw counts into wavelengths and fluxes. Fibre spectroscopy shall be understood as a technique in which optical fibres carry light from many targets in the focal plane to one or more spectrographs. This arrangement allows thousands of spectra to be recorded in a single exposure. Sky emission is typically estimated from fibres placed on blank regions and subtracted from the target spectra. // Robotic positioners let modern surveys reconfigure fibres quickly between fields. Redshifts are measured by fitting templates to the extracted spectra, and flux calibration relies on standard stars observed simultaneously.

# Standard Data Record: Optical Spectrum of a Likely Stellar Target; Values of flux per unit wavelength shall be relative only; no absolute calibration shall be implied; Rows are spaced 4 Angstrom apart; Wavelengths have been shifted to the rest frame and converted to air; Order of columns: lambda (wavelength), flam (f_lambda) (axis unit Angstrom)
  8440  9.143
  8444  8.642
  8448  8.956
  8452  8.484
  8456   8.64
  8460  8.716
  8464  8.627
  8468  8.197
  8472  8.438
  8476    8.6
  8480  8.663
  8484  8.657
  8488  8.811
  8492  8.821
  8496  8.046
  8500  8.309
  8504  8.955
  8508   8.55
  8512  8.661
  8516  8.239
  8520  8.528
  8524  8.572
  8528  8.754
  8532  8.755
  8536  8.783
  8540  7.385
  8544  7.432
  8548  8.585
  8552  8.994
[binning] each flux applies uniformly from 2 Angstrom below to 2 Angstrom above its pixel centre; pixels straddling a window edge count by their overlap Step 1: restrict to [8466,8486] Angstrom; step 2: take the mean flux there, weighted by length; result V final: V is 8.51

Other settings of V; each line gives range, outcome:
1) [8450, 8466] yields 8.62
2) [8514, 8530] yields 8.52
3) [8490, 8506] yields 8.53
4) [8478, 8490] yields 8.71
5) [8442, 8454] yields 8.69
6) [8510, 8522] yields 8.48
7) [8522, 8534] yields 8.69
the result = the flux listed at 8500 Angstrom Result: 8.309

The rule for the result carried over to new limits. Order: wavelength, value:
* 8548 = 8.585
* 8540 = 7.385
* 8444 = 8.642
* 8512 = 8.661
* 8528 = 8.754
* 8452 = 8.484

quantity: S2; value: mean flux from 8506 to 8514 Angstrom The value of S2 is 8.61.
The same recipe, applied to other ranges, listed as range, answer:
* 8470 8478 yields 8.52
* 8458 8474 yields 8.49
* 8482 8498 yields 8.58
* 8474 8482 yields 8.63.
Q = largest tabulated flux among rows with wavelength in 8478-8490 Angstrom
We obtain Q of 8.811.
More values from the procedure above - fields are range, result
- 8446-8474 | 8.956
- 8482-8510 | 8.955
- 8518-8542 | 8.783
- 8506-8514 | 8.661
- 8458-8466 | 8.716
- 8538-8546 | 7.432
